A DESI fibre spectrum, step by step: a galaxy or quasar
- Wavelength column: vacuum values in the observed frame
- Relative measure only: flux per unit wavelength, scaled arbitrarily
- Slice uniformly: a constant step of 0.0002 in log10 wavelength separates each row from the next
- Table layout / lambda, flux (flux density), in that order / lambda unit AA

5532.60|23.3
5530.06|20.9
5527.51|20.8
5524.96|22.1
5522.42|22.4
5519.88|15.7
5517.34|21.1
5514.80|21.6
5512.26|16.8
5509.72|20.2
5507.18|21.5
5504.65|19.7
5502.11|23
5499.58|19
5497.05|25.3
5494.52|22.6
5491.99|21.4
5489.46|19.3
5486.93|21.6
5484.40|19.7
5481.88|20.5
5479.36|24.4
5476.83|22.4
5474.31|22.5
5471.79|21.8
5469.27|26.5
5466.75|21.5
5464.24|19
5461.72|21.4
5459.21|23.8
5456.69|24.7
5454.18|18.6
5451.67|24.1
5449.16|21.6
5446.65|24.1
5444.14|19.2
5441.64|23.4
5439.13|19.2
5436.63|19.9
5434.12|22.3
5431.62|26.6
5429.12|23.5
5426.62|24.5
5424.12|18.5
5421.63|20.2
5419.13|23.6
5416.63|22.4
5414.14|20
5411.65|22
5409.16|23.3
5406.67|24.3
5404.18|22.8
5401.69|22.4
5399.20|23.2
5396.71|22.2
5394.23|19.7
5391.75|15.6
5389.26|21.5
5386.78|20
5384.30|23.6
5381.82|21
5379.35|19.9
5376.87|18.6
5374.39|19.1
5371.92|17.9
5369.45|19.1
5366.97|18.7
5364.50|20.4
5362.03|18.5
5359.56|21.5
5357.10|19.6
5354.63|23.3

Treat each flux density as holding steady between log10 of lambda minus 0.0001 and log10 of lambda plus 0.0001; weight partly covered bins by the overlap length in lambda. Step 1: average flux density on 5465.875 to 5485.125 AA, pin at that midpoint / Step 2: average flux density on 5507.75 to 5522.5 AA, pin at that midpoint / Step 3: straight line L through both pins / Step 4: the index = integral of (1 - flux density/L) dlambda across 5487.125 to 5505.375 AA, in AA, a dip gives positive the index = -0.5 AA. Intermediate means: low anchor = 22.5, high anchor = 19.5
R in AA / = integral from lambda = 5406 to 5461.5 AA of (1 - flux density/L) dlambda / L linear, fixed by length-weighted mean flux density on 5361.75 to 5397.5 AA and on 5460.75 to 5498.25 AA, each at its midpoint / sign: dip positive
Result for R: -3.4 AA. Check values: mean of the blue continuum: 19.7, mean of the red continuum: 22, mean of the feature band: 22.2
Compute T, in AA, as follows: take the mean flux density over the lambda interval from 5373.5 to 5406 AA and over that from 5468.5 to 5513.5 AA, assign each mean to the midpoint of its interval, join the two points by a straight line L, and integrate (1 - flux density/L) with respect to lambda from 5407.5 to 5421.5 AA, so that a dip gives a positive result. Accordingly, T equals -0.78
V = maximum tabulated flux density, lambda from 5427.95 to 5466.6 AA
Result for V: 26.6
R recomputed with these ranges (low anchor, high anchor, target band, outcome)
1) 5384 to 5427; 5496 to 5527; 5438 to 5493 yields -2.1 AA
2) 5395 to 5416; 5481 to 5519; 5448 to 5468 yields -0.3 AA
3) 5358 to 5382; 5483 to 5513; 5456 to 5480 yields -2.5 AA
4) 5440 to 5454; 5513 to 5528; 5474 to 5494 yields -0.2 AA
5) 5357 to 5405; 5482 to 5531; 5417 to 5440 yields -1.8 AA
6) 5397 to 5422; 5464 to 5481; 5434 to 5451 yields 0.9 AA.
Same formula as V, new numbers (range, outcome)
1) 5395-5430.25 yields 24.5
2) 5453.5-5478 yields 26.5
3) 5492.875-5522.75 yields 25.3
